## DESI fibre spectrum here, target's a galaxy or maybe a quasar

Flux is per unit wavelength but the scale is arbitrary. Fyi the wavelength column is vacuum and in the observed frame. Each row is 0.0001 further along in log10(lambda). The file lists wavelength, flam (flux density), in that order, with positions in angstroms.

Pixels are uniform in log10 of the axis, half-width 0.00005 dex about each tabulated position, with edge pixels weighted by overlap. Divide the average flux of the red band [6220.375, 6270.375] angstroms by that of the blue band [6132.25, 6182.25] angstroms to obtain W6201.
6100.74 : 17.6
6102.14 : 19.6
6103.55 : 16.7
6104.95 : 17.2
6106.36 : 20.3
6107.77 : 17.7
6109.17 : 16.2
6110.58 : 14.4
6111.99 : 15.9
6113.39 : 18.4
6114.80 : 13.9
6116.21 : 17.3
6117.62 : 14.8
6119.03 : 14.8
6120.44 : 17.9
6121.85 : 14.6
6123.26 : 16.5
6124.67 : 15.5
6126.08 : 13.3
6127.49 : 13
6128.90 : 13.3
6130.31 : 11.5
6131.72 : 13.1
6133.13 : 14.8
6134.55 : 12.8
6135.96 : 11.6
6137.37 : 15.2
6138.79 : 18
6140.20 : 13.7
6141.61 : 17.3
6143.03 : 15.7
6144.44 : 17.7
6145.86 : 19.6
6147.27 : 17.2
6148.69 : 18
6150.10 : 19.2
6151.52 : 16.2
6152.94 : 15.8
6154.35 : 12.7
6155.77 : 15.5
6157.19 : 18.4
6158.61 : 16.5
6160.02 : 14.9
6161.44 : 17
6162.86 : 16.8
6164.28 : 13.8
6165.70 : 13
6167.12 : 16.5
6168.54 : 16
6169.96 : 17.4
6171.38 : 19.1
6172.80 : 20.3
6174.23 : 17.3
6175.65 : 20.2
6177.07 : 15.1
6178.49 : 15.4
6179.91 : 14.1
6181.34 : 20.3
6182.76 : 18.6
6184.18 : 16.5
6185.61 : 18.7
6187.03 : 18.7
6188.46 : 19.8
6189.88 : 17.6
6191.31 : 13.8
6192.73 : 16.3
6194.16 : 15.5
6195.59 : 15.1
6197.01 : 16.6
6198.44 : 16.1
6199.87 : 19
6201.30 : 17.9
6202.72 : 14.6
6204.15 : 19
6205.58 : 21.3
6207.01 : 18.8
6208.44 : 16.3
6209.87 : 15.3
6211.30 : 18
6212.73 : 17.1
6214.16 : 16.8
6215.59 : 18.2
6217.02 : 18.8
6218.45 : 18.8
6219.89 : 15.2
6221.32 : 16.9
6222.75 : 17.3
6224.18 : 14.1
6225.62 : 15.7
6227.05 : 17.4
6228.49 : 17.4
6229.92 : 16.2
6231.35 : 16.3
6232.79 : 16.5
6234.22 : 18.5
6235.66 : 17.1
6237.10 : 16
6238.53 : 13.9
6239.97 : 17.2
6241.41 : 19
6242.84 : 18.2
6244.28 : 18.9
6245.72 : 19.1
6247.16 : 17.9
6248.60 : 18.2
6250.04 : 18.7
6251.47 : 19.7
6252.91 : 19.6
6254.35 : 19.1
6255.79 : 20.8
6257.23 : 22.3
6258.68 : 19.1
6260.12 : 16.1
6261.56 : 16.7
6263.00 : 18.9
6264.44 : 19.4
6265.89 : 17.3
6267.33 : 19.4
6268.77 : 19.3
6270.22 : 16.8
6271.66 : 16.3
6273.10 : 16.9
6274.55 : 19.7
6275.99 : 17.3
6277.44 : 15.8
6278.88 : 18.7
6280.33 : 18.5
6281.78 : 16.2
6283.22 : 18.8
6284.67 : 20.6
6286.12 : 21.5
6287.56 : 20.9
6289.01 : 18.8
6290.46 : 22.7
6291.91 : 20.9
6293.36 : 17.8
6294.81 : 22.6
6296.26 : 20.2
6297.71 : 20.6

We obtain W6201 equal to 1.1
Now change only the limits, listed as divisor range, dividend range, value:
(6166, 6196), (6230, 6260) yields 1.06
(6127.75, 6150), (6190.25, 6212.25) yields 1.10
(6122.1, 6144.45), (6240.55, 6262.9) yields 1.31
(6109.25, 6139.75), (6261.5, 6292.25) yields 1.26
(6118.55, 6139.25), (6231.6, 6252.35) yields 1.24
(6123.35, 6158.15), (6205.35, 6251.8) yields 1.13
